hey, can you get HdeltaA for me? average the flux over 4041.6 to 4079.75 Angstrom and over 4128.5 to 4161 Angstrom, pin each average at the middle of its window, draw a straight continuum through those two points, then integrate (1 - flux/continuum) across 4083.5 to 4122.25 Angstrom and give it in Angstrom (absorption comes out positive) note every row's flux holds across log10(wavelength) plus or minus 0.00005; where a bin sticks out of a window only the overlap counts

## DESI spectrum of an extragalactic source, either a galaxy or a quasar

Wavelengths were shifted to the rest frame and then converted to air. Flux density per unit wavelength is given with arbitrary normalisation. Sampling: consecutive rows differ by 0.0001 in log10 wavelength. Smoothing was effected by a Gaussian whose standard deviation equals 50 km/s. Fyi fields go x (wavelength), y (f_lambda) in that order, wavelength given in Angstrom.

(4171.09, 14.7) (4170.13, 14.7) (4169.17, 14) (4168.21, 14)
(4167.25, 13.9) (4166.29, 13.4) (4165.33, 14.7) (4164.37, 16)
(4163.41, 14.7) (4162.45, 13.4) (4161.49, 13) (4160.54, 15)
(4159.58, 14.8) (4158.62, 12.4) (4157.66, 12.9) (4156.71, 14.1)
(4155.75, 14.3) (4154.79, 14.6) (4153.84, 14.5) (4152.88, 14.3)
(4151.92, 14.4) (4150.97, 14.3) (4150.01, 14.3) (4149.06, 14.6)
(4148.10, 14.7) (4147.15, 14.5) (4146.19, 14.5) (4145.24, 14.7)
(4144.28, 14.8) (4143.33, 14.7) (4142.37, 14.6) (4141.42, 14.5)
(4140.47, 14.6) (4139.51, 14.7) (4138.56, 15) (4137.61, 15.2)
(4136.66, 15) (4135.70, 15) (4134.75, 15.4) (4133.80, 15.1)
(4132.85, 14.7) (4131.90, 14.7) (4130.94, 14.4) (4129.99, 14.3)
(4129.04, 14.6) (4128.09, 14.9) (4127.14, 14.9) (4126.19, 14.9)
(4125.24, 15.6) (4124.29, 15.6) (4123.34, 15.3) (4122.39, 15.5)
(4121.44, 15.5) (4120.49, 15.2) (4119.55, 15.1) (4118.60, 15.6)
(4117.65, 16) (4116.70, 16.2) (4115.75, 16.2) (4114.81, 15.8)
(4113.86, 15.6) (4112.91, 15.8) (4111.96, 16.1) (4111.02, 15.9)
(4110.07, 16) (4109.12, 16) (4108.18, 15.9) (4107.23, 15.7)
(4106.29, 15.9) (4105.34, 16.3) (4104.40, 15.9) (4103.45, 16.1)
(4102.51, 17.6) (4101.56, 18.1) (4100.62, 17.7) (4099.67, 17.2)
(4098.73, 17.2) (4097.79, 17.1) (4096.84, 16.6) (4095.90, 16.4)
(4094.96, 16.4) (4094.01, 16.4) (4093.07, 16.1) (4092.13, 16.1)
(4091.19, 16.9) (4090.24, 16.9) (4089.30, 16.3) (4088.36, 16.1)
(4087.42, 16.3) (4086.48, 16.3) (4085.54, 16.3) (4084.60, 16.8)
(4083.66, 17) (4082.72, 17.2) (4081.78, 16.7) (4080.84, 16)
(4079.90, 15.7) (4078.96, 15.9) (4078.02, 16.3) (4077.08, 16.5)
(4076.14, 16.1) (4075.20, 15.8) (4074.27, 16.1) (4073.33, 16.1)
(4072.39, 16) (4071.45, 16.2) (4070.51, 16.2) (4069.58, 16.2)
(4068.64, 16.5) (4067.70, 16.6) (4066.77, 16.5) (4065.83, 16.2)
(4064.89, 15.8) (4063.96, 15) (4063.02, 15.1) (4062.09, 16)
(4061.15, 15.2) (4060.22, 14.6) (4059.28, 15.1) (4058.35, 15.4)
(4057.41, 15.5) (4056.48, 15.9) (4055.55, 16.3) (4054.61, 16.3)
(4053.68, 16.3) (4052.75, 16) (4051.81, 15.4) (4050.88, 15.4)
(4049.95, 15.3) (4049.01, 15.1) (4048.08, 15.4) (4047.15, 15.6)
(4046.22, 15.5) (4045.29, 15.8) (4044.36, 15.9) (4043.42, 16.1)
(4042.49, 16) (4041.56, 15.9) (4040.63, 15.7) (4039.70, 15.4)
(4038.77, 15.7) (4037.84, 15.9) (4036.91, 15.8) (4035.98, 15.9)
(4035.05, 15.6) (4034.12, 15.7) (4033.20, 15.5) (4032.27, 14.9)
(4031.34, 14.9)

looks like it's -2.8 Angstrom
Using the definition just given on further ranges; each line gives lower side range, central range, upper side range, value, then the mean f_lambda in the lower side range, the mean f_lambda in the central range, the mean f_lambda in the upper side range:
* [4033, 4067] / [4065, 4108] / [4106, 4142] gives -2.6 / 15.7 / 16.4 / 15.3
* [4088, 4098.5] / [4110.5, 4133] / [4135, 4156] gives 0.2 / 16.5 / 15.4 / 14.6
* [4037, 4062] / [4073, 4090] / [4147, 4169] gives -1.2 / 15.6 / 16.3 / 14.2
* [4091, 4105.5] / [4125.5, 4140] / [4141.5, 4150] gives 0.3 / 16.8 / 14.9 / 14.6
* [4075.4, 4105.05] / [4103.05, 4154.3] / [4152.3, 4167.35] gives 0.2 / 16.6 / 15.2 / 14.1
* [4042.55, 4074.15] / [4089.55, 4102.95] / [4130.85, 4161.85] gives -1.5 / 15.8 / 16.9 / 14.5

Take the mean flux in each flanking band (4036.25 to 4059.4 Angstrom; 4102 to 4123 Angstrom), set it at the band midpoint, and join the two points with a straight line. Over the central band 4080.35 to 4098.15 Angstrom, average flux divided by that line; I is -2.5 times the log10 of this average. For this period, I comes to -0.05 mag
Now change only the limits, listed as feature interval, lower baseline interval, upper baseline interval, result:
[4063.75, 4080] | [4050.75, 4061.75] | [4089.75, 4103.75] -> 0.00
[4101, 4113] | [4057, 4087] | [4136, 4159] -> -0.07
